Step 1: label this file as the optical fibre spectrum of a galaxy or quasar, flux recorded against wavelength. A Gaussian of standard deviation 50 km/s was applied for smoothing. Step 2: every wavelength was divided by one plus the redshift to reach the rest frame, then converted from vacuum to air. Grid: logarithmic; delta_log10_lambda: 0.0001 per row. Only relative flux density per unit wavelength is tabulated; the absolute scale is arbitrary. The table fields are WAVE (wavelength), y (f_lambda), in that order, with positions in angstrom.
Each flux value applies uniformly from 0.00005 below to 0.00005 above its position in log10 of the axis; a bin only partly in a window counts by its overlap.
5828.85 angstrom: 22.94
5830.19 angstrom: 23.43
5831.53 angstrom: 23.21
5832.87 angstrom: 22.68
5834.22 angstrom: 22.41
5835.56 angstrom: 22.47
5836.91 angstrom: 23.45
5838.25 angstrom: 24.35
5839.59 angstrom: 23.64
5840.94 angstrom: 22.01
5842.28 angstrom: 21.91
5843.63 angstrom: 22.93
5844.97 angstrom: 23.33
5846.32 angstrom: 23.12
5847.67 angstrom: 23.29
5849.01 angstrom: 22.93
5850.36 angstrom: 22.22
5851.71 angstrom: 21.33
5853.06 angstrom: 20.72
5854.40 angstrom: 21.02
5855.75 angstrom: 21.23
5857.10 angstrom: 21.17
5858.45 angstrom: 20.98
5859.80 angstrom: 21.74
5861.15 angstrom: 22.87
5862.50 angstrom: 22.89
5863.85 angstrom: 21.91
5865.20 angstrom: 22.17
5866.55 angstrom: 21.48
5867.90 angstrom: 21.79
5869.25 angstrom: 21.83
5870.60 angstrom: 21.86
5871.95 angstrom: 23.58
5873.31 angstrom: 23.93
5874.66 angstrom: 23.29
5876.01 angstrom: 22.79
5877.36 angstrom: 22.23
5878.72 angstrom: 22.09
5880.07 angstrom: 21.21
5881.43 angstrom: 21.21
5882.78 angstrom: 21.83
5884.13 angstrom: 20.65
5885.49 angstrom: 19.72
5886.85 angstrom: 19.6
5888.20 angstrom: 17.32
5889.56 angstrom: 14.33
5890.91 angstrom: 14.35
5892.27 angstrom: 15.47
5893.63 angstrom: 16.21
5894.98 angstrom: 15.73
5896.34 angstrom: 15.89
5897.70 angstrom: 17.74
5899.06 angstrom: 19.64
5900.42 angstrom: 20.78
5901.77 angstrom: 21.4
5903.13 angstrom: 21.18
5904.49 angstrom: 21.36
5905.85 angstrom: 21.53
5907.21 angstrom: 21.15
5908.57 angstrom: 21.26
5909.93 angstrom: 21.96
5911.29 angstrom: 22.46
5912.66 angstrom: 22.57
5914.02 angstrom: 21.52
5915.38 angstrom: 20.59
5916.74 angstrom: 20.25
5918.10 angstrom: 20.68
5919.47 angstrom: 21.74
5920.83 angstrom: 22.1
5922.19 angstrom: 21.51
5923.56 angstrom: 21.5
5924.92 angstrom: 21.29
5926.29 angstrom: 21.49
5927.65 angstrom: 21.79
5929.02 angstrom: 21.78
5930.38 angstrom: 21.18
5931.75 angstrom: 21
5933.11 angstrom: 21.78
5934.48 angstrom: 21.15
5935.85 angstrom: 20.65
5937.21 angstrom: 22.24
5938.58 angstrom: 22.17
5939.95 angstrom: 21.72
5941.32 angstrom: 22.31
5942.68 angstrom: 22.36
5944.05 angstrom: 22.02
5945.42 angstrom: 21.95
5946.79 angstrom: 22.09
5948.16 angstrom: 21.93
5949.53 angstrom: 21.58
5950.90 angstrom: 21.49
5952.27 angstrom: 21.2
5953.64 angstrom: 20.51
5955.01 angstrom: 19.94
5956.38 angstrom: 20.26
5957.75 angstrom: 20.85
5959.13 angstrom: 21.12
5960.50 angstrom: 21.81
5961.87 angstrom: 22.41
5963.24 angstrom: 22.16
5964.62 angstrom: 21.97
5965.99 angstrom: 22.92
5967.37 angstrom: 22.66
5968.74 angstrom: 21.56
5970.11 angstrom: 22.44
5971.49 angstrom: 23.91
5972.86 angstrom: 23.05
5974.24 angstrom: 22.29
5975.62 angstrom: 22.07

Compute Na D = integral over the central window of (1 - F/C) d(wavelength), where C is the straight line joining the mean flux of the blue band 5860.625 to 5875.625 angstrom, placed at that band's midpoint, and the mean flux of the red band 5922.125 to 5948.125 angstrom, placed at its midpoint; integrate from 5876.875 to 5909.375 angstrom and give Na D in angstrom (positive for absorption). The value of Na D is 4.2 angstrom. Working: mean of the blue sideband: 22.5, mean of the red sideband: 21.7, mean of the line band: 19.3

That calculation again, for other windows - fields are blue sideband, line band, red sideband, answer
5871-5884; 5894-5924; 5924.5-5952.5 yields 1.9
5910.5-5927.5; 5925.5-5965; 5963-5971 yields 0.7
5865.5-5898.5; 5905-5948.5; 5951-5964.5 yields -2.0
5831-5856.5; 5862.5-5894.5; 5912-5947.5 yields 2.4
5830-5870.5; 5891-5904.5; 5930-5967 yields 2.3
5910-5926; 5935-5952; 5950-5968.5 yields -0.3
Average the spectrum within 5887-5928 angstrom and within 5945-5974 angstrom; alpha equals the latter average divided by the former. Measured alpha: 1.10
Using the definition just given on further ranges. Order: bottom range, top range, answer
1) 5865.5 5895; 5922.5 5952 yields 1.07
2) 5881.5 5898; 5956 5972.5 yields 1.26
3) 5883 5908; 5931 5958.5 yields 1.15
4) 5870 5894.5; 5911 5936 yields 1.07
